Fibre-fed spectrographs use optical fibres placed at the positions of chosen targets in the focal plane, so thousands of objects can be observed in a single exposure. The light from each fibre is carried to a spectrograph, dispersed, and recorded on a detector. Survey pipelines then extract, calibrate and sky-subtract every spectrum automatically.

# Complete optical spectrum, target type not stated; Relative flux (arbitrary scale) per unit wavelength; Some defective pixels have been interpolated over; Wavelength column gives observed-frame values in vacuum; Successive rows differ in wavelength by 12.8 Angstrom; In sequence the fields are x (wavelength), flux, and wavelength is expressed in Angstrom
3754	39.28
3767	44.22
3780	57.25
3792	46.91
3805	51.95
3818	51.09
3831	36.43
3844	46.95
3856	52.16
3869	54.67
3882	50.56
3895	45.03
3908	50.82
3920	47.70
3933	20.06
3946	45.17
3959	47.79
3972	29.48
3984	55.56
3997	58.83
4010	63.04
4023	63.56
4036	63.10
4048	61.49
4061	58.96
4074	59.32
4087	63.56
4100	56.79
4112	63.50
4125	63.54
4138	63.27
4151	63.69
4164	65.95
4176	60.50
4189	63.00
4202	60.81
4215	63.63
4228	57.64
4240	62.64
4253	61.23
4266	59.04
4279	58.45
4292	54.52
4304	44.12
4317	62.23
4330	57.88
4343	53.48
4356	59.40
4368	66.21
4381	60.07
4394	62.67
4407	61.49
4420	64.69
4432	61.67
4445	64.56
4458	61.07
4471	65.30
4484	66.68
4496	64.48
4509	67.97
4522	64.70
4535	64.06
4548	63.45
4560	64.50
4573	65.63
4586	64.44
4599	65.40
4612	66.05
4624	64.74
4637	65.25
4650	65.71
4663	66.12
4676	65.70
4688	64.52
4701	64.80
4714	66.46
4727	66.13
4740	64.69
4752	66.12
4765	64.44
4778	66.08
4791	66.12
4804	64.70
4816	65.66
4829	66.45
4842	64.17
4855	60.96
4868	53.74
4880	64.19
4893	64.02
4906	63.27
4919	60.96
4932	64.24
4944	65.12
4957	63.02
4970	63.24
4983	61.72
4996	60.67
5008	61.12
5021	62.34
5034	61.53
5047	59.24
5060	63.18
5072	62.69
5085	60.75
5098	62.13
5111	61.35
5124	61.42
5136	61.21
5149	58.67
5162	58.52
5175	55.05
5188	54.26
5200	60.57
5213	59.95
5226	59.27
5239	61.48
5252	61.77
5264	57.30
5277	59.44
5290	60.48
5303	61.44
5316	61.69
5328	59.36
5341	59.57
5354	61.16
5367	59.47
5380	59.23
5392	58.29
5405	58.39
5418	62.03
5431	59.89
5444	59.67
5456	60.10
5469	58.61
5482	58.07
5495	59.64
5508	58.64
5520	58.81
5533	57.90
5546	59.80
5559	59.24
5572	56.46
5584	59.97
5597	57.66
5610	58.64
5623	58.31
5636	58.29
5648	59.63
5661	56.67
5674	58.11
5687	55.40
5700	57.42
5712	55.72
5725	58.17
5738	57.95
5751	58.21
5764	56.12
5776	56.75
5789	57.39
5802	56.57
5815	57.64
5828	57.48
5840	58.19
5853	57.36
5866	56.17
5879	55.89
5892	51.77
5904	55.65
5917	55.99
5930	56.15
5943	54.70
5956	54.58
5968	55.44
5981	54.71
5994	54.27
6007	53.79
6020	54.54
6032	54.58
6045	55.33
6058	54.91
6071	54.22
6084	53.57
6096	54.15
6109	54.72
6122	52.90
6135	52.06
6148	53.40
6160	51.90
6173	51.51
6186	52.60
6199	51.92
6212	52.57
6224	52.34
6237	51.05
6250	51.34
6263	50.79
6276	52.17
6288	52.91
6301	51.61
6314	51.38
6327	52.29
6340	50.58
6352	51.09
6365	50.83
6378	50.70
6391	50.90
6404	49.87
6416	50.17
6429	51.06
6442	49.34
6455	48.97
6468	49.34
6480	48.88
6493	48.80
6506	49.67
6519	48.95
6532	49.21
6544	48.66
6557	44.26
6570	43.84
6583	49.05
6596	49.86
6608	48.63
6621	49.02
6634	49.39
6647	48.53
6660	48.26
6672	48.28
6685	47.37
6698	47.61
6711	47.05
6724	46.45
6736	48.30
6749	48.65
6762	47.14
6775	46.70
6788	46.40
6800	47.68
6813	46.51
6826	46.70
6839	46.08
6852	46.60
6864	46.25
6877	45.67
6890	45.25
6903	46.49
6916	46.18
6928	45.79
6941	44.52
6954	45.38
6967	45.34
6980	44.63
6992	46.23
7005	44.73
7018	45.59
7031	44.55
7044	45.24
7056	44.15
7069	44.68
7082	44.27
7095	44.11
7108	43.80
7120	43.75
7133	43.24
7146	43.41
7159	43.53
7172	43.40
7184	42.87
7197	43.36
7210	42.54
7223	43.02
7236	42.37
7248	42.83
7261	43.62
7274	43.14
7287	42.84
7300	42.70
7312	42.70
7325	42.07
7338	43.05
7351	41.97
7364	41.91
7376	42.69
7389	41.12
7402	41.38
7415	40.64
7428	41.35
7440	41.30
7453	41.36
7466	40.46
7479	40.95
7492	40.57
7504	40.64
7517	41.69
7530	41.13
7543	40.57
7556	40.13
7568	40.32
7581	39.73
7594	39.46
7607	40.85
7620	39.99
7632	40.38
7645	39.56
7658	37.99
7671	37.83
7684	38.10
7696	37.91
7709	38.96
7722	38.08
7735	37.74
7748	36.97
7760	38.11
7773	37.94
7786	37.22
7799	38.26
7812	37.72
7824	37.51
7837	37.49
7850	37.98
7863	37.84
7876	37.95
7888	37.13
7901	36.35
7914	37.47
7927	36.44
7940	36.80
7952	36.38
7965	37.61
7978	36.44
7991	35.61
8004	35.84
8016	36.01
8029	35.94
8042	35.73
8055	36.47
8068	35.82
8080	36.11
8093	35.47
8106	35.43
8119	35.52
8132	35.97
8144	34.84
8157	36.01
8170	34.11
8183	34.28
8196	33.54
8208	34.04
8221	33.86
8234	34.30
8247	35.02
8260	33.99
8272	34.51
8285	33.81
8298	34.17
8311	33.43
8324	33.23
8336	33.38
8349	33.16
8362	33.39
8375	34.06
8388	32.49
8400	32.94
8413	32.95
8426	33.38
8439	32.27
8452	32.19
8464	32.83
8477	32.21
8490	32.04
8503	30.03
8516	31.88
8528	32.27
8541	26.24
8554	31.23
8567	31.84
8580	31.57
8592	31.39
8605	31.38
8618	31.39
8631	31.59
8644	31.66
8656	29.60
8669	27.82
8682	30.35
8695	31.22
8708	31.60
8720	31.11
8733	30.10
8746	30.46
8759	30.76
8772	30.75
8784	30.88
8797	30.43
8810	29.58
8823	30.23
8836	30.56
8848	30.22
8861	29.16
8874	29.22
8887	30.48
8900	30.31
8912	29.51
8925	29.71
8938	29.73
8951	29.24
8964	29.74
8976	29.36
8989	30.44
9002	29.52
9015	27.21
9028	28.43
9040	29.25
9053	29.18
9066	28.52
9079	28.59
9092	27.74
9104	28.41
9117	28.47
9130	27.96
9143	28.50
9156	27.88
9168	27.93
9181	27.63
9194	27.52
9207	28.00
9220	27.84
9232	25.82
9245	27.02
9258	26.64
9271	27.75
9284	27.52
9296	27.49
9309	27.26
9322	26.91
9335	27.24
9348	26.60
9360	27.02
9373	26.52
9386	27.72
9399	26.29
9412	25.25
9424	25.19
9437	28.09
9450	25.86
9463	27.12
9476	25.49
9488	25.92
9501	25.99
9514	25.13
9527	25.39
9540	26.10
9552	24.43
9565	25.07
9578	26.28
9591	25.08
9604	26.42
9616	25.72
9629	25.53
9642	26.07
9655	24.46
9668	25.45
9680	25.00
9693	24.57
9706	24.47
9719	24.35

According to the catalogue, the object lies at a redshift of 0.00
